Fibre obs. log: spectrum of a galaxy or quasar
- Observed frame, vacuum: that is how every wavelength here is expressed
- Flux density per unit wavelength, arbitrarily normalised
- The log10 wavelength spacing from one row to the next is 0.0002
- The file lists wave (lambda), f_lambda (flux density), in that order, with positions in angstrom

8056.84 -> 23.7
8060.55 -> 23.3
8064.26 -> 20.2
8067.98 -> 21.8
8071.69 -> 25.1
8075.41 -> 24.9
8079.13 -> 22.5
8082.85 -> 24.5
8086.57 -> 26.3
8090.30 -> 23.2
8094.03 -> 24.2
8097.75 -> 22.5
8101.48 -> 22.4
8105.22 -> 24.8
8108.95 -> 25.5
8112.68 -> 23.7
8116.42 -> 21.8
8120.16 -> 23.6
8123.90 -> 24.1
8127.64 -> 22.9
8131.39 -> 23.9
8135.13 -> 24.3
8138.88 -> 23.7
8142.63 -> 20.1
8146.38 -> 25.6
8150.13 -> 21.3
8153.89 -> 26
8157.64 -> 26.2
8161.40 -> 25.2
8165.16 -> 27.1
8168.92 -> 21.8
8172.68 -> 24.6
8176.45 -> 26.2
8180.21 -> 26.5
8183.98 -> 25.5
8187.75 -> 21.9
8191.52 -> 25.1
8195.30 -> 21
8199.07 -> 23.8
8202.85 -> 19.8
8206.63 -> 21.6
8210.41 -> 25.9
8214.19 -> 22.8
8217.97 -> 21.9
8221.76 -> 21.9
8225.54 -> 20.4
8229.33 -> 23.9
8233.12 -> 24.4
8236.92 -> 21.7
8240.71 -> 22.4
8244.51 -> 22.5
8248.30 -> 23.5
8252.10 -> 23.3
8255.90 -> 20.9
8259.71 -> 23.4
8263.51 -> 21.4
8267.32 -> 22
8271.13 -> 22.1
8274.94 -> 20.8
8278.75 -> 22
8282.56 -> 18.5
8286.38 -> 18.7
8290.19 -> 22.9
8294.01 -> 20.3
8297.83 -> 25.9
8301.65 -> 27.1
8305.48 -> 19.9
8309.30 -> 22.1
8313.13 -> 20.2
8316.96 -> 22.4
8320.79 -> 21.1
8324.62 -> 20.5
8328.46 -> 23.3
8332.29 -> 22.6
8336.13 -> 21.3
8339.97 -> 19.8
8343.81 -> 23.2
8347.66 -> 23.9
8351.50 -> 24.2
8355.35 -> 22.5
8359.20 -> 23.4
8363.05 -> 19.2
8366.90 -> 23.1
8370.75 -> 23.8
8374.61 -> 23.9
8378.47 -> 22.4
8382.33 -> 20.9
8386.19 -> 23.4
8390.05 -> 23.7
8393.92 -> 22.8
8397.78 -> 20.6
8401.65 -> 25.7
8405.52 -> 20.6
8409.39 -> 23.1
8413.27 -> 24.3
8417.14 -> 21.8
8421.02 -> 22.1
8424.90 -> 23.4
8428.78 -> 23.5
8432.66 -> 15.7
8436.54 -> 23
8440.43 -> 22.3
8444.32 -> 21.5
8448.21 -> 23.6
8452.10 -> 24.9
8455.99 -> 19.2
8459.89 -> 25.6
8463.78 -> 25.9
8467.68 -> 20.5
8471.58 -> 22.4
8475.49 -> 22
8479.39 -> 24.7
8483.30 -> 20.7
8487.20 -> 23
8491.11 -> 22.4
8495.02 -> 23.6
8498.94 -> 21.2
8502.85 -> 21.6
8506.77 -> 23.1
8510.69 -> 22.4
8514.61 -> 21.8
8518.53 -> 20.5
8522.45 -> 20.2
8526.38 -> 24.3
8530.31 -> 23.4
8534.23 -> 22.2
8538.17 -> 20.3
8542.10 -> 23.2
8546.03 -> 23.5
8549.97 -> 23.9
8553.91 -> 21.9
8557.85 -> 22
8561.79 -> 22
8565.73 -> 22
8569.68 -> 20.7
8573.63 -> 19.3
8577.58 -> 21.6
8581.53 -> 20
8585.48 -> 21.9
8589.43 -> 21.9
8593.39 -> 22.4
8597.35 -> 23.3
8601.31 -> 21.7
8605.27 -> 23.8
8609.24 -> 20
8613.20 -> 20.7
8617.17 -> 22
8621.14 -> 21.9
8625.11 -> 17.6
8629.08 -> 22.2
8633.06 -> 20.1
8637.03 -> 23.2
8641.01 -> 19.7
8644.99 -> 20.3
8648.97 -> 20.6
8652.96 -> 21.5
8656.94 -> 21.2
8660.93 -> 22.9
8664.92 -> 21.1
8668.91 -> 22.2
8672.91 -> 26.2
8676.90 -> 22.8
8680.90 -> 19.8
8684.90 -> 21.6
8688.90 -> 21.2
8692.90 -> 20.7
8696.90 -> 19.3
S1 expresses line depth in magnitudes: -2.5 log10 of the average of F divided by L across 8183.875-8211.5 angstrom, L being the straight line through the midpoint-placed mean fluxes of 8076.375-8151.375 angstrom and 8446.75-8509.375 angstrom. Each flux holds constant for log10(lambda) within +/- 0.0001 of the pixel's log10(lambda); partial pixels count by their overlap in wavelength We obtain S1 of 0.026 mag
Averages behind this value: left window 23.6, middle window 22.8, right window 22.8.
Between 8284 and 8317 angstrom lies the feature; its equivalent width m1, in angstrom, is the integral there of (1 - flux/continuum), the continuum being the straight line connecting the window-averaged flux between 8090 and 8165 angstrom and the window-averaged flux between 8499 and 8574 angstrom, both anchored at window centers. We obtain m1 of 1.4 angstrom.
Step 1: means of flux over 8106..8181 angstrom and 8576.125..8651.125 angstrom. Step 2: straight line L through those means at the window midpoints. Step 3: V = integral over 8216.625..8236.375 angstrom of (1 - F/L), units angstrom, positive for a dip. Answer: 1.0 angstrom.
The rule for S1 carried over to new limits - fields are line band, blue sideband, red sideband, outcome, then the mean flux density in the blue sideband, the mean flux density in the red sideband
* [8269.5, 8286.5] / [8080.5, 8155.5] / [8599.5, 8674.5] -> 0.12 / 23.7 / 21.5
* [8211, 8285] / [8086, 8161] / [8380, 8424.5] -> 0.06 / 23.8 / 22.7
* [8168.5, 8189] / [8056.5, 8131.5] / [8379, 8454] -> -0.06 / 23.6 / 22.5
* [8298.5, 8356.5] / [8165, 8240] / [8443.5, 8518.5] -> 0.03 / 23.3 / 22.6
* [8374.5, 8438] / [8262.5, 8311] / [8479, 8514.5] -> -0.01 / 21.8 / 22.4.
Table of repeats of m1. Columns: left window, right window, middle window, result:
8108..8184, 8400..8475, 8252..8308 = 3.70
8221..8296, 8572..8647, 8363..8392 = -1.50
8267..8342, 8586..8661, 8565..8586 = 0.64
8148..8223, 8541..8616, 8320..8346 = 1.53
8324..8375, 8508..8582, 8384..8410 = -0.54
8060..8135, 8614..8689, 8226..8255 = 0.19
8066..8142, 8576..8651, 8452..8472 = -0.86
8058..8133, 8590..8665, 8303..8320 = 1.00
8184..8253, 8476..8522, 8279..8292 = 1.34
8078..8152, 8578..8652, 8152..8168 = -1.72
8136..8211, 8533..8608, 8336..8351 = 0.47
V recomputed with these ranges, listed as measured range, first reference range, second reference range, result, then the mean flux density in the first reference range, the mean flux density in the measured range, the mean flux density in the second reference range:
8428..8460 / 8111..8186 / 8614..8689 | 1.0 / 24.2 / 21.9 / 21.5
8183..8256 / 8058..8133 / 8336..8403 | 1.4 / 23.6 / 22.7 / 22.7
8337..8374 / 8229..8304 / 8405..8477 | -0.3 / 22.3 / 22.6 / 22.4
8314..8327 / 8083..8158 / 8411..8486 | 0.9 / 23.8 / 21.3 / 22.5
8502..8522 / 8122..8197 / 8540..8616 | 0.4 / 24.2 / 21.8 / 21.9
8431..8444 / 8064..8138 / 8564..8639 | 0.9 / 23.7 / 20.6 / 21.4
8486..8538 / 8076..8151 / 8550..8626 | -0.8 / 23.6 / 22.2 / 21.5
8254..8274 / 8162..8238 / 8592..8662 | 1.1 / 23.4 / 21.9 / 21.4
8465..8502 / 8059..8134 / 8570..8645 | -0.9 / 23.6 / 22.3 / 21.3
